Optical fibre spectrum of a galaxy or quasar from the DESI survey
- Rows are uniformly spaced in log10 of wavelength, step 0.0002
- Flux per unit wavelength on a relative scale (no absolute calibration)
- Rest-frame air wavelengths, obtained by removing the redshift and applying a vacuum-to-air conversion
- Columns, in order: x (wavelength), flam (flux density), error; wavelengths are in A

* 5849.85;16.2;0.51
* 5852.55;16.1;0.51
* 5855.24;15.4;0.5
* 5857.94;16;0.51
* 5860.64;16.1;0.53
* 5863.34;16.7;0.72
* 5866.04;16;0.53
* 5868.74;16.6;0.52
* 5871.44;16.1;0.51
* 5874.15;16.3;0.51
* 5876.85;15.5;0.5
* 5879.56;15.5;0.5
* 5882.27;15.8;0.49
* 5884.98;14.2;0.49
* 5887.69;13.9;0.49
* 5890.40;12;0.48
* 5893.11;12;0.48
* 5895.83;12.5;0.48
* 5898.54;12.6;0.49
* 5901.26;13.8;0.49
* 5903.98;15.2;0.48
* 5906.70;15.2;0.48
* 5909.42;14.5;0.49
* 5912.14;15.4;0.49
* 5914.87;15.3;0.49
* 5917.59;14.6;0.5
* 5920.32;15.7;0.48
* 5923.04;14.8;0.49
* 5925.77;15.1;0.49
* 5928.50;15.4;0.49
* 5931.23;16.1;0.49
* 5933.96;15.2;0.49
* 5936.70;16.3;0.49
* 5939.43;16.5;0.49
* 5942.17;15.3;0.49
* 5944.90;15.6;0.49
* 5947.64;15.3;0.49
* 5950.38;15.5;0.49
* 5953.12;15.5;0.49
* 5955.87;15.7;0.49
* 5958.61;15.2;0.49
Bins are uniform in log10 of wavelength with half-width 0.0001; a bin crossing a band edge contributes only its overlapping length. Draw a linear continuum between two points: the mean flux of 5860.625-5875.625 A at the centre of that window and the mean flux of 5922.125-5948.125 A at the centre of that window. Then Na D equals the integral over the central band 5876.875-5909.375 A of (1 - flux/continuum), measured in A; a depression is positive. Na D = 4.2 A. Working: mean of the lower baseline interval 16.3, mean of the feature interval 14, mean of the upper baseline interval 15.6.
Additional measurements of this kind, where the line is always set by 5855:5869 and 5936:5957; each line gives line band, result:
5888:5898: 2.25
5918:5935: 0.49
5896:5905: 1.30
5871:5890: 1.10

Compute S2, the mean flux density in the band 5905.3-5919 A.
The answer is 15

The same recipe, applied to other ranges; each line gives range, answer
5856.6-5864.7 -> 16.3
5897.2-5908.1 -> 14.2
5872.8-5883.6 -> 15.8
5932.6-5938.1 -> 15.7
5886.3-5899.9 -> 12.6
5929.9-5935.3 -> 15.7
